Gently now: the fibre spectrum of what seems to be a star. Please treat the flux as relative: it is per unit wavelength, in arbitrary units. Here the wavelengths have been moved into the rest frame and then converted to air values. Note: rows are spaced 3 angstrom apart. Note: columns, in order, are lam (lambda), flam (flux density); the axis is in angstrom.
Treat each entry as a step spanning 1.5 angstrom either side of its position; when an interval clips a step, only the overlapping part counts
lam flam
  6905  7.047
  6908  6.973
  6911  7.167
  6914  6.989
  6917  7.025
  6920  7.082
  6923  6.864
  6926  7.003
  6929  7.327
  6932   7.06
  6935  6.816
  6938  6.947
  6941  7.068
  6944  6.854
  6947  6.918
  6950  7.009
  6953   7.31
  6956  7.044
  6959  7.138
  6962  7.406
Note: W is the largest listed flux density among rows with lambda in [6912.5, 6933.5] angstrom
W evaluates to 7.327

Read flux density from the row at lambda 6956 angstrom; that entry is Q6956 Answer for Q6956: 7.044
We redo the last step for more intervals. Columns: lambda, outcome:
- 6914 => 6.989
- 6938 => 6.947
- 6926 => 7.003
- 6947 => 6.918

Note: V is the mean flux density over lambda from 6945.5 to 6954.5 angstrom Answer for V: 7.08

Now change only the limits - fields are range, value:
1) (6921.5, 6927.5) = 6.93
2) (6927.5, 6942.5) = 7.04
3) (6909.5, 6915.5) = 7.08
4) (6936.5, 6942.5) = 7.01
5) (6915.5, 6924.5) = 6.99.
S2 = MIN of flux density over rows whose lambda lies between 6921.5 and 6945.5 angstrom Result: 6.816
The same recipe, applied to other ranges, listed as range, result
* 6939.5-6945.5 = 6.854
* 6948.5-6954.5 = 7.009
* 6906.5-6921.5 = 6.973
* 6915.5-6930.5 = 6.864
